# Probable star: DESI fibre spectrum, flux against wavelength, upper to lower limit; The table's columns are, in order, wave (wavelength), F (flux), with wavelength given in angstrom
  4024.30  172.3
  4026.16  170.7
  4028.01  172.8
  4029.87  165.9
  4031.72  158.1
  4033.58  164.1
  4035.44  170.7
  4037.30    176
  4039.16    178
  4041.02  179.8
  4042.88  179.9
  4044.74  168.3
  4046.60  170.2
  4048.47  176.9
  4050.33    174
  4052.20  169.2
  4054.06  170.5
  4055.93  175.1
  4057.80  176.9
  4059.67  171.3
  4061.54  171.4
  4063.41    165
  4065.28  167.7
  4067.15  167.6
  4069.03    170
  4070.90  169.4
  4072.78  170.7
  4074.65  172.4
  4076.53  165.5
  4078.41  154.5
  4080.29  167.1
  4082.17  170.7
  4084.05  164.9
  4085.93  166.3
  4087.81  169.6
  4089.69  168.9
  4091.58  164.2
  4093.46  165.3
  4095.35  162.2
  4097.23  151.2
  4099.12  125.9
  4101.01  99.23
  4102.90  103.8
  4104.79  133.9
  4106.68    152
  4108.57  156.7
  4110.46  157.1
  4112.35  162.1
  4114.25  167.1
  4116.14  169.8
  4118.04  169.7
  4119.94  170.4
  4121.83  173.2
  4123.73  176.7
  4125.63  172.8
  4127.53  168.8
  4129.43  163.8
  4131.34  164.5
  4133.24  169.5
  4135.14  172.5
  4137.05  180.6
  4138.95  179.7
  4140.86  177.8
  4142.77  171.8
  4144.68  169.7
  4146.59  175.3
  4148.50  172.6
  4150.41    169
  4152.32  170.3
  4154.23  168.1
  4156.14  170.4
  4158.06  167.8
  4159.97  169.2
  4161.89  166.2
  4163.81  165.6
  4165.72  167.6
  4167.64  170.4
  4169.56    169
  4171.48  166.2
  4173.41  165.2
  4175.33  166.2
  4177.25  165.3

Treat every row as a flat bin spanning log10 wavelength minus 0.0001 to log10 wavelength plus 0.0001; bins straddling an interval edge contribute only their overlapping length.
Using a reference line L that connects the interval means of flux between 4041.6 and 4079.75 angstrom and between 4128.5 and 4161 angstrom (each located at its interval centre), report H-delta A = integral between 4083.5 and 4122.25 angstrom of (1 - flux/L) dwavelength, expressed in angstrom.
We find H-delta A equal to 3.7 angstrom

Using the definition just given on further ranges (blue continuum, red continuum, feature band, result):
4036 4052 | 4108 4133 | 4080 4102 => 1.9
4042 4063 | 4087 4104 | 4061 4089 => -1.6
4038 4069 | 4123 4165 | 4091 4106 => 3.0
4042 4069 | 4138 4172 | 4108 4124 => 0.4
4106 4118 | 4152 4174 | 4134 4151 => -0.9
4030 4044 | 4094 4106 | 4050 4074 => -2.3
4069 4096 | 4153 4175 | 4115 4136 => -0.4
